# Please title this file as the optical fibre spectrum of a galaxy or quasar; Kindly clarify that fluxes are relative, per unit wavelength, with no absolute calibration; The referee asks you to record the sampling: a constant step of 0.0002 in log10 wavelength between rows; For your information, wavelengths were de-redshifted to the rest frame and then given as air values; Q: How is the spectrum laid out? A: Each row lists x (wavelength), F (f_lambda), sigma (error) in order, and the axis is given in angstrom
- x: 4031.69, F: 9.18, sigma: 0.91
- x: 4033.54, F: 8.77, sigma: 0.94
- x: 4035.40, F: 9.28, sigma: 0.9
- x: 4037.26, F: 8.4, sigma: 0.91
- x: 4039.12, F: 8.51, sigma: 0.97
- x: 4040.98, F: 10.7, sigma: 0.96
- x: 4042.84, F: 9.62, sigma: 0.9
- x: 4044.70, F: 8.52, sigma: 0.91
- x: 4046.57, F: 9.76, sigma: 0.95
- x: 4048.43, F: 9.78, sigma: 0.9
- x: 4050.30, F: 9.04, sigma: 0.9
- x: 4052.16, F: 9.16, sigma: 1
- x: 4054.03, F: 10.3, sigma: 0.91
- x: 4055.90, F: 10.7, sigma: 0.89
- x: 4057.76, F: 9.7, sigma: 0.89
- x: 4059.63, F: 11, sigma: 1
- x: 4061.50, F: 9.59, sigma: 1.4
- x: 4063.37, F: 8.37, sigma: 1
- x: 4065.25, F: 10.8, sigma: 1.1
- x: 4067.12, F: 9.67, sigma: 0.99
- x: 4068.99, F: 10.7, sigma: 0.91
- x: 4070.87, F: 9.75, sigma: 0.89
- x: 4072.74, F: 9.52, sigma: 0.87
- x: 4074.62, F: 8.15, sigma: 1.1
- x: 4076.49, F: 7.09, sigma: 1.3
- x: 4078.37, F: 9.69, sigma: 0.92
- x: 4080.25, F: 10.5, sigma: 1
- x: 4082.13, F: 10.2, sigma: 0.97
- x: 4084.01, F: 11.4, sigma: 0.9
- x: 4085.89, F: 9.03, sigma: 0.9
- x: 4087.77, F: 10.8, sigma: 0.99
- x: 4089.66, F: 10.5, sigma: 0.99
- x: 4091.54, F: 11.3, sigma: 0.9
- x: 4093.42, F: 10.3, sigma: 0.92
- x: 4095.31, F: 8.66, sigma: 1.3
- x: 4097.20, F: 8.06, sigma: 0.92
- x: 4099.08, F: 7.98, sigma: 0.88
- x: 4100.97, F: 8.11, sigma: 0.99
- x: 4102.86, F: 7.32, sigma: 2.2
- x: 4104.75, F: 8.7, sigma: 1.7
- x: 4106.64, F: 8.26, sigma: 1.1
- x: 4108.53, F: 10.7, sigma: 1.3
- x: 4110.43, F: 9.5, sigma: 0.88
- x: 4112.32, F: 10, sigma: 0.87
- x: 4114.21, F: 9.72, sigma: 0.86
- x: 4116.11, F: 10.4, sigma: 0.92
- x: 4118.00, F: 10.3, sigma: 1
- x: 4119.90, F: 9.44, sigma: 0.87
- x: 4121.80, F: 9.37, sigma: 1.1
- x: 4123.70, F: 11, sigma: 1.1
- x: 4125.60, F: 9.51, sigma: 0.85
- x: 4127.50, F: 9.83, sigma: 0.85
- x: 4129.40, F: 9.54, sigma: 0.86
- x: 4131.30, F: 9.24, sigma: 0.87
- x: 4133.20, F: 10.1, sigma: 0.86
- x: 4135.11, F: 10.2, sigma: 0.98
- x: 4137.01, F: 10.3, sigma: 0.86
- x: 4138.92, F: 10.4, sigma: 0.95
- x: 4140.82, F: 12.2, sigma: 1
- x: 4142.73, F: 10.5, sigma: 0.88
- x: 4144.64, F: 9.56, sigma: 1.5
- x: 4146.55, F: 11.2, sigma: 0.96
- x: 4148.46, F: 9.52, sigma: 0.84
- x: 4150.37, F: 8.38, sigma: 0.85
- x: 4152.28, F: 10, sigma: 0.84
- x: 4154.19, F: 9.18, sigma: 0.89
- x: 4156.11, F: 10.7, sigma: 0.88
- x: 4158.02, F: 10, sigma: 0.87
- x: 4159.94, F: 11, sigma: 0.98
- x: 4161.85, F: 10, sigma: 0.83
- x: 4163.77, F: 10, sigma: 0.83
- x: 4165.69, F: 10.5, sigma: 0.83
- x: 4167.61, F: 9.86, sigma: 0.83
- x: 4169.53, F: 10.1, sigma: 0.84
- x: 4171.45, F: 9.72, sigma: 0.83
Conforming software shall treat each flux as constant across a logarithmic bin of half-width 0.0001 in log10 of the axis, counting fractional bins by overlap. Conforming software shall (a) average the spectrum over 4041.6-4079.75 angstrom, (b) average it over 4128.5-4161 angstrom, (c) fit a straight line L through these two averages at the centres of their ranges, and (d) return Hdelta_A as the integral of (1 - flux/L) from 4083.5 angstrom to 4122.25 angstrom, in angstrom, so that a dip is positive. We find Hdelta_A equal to 1.4 angstrom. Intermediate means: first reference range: 9.57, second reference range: 10.1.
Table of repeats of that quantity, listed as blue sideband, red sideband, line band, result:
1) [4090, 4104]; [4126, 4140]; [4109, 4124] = -0.8 angstrom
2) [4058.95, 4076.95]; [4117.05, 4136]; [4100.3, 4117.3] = 0.9 angstrom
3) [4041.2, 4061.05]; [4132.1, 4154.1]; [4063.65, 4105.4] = 2.0 angstrom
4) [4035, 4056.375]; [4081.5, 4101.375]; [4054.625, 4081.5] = -0.3 angstrom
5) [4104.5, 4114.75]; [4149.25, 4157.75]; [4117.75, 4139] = -0.8 angstrom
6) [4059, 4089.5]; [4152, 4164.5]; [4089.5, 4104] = 1.4 angstrom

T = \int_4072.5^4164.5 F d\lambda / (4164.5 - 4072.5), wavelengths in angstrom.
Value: 9.74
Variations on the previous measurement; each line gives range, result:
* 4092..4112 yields 8.86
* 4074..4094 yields 9.93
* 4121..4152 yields 10.1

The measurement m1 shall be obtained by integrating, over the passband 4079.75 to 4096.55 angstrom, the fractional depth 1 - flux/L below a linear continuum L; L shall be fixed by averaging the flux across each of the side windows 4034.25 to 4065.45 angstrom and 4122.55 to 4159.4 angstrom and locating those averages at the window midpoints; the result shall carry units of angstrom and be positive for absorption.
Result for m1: -0.81 angstrom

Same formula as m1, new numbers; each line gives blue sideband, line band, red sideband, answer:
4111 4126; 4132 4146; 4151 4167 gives -0.6 angstrom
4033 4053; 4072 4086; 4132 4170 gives 0.1 angstrom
